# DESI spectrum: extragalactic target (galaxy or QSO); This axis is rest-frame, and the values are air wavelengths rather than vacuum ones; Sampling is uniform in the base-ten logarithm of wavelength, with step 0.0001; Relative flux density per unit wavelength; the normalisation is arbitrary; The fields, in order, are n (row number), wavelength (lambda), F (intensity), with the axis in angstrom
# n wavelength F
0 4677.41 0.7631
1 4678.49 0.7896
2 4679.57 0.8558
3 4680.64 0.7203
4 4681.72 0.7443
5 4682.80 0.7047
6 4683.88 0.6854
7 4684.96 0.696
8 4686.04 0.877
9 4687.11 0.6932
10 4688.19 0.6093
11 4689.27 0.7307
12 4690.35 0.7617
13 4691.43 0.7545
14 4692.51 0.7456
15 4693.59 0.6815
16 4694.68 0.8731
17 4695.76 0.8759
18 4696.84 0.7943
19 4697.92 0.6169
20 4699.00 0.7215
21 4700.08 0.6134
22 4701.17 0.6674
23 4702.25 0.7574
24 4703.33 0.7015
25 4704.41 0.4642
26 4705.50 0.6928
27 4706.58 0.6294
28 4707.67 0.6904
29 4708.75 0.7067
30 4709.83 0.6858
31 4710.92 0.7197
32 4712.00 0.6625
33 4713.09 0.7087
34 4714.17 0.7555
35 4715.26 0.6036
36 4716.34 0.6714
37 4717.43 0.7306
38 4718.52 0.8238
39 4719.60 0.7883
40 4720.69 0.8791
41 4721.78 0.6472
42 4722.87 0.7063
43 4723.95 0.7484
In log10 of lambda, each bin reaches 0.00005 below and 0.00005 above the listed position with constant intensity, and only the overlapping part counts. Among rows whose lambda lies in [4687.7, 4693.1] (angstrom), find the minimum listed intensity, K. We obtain 0.6093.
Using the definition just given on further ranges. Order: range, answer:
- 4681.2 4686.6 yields 0.6854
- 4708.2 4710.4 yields 0.6858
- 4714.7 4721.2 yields 0.6036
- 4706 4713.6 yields 0.6294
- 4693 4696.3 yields 0.6815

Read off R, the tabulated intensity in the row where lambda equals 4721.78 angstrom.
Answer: 0.6472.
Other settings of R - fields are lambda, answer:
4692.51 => 0.7456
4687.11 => 0.6932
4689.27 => 0.7307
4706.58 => 0.6294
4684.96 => 0.696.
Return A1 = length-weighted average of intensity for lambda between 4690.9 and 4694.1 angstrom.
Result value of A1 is 0.728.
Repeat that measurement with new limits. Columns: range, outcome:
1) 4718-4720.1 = 0.809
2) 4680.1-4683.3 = 0.725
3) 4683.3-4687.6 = 0.739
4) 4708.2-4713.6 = 0.697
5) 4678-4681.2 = 0.789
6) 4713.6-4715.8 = 0.681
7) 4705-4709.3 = 0.681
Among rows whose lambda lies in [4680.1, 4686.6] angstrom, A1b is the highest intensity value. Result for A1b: 0.877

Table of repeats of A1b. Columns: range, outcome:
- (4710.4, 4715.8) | 0.7555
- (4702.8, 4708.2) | 0.7015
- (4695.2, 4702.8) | 0.8759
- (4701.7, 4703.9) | 0.7574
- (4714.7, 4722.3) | 0.8791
